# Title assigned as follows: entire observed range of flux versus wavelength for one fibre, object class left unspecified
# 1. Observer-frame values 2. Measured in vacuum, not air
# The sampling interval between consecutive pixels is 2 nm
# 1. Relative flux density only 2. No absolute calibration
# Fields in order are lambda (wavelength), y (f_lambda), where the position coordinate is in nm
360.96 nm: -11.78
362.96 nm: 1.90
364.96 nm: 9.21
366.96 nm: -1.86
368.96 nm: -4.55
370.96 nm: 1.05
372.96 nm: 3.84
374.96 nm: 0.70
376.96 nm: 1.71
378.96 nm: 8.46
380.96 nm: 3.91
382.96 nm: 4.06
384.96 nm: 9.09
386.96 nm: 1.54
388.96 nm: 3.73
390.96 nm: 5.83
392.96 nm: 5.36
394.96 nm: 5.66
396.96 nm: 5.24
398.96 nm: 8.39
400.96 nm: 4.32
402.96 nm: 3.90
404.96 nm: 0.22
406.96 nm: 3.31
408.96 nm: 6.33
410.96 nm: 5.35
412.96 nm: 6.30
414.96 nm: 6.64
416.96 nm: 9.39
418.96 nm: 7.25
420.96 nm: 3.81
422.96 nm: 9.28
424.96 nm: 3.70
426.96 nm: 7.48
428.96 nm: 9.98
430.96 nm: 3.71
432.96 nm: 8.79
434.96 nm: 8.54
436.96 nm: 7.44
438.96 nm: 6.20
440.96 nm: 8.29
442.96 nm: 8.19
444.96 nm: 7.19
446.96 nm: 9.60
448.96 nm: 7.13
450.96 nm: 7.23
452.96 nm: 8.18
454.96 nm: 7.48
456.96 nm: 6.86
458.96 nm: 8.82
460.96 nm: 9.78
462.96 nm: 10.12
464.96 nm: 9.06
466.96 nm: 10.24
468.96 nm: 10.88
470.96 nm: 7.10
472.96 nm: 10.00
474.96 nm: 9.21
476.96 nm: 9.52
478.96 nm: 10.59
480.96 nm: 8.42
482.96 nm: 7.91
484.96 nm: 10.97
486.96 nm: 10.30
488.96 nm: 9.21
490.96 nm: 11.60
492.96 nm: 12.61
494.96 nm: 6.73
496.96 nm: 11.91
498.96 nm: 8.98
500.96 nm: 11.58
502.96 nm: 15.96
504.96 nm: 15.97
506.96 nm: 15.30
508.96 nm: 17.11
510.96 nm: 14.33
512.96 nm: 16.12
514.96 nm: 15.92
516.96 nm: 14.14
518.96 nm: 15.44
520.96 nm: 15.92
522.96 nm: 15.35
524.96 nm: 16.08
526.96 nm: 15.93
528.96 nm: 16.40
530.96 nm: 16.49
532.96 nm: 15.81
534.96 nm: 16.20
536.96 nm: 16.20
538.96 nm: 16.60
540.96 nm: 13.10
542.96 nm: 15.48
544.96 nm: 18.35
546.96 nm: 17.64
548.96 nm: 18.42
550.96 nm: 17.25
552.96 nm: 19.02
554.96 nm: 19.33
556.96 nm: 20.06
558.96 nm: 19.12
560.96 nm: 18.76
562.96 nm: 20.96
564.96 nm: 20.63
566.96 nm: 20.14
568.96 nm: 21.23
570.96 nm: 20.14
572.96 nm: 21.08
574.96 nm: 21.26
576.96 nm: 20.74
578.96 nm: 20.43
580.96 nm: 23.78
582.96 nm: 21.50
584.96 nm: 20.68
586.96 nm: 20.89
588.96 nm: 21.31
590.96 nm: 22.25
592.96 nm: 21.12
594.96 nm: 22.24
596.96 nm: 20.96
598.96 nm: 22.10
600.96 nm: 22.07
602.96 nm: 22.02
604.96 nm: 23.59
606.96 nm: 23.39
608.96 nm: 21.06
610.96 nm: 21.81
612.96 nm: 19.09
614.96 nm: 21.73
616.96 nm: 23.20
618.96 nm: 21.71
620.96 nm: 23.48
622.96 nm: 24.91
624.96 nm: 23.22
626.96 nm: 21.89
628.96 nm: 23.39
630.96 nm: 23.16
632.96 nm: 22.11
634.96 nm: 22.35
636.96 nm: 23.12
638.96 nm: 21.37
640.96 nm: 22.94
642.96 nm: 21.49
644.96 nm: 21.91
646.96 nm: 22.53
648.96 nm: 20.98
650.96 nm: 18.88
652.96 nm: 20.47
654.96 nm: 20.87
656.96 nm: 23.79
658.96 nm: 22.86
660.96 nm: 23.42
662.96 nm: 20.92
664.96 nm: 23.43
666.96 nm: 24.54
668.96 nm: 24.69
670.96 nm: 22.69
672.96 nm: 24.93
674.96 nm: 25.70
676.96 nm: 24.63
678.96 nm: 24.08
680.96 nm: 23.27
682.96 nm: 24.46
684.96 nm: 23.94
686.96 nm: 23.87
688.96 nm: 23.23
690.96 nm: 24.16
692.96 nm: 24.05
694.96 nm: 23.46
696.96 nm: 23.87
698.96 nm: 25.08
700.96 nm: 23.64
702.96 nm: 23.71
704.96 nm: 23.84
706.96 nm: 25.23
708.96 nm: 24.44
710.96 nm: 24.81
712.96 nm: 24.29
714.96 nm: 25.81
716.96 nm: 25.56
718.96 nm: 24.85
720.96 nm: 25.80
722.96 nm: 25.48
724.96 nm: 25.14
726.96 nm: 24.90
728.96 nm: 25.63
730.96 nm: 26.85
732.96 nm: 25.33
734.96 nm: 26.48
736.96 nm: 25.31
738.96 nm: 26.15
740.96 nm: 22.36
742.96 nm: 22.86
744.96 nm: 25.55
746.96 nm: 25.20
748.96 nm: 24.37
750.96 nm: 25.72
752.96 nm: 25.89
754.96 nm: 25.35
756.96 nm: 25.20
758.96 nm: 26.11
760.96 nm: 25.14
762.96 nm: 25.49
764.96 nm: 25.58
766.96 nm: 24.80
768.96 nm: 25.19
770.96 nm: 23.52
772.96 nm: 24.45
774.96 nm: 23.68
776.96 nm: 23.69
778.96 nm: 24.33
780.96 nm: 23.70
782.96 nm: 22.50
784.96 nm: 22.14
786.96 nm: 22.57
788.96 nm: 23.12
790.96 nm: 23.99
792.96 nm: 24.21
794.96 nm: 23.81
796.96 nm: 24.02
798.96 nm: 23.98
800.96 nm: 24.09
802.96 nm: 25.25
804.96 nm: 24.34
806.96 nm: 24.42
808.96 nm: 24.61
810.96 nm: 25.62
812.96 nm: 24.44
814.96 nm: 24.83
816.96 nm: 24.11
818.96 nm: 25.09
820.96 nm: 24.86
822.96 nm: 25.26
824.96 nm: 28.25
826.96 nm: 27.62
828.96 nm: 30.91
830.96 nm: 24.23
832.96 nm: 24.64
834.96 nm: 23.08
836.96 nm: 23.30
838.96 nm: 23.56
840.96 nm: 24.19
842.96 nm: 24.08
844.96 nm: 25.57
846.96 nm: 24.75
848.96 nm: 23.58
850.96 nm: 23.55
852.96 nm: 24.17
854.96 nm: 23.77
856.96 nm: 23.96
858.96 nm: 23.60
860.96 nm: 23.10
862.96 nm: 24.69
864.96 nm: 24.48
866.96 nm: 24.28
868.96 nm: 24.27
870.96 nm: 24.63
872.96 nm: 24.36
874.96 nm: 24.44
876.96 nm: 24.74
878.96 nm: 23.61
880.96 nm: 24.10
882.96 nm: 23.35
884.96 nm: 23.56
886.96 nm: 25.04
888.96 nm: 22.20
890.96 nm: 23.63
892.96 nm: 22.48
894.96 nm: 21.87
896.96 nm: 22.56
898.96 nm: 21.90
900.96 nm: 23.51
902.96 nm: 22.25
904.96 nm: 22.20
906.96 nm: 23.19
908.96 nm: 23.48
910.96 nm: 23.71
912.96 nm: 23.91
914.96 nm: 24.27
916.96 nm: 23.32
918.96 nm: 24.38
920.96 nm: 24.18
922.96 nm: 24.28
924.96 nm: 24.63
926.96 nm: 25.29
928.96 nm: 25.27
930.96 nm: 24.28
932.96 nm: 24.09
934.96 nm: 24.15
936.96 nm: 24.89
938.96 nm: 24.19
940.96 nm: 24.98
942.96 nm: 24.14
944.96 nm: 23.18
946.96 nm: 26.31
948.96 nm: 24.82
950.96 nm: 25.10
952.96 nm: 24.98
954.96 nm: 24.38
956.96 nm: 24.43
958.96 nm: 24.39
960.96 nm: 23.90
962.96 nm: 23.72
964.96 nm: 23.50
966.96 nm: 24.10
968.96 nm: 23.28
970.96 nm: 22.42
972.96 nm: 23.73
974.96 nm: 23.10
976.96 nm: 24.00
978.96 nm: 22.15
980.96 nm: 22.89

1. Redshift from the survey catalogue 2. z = 0.258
